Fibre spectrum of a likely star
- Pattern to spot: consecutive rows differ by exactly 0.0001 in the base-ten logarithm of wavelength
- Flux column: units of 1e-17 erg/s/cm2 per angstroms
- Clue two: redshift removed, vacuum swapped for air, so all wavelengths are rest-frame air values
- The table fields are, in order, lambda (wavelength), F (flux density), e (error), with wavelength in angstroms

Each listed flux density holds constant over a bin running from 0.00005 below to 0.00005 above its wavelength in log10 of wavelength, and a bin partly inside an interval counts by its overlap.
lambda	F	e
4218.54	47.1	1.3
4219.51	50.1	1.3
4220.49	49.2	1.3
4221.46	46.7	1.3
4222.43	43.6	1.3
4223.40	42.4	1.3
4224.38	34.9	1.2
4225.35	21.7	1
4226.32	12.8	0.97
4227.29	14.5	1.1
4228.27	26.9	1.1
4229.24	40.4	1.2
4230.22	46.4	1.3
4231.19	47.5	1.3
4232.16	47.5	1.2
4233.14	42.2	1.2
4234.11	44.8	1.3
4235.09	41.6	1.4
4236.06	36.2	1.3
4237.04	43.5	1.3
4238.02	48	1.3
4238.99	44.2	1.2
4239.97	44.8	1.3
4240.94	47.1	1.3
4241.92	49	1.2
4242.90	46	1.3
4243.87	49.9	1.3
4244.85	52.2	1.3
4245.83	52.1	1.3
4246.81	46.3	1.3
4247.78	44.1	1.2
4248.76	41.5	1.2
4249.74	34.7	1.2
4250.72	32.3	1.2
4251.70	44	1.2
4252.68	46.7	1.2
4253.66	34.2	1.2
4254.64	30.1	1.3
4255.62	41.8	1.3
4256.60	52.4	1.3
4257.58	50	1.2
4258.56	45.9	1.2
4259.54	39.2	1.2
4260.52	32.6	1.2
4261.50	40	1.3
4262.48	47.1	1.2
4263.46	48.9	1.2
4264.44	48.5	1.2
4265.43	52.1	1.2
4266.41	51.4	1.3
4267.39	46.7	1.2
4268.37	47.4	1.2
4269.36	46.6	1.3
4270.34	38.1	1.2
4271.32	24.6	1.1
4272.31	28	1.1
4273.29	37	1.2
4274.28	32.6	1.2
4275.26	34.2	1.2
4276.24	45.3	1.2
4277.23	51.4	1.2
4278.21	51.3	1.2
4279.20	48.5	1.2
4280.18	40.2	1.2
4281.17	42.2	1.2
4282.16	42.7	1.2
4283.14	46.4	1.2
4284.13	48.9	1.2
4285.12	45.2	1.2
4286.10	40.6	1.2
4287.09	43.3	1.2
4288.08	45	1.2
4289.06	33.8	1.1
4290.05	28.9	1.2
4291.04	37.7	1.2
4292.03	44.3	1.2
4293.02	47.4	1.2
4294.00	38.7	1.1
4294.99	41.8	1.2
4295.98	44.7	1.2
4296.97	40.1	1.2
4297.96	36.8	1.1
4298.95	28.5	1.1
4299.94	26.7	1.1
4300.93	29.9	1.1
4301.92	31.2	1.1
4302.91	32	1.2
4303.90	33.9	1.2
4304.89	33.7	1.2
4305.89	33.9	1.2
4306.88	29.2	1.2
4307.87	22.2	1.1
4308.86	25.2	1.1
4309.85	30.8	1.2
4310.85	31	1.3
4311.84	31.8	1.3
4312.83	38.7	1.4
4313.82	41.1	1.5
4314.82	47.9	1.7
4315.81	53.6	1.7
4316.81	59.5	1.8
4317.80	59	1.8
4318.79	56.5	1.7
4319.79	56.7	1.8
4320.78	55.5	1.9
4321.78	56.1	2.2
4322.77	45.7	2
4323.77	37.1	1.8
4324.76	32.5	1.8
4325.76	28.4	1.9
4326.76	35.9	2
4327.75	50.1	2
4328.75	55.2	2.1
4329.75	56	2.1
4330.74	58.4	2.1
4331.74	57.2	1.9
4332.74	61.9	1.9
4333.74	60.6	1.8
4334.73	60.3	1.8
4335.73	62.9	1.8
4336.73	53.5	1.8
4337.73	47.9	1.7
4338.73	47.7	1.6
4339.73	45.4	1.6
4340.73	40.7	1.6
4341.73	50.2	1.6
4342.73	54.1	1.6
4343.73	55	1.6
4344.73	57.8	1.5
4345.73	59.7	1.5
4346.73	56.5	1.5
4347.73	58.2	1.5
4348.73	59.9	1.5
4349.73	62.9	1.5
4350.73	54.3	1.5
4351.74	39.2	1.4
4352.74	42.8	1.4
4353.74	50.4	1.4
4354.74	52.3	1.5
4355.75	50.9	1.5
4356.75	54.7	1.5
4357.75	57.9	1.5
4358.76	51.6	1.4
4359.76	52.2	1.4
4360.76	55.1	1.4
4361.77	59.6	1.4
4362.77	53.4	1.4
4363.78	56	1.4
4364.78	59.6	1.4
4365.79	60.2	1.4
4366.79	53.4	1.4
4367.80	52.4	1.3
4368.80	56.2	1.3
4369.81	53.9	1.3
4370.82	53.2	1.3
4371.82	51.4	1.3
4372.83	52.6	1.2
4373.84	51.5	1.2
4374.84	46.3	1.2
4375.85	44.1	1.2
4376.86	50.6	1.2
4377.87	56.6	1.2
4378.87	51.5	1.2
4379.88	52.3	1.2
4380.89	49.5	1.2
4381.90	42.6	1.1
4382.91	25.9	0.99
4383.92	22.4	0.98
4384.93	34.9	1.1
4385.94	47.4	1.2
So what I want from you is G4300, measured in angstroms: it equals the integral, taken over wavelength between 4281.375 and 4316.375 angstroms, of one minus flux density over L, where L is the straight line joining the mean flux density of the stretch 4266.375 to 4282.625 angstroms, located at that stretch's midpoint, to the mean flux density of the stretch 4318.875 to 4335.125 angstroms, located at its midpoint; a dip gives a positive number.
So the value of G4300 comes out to 6.17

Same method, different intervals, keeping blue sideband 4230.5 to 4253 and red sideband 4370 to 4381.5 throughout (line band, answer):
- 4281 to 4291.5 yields 1.2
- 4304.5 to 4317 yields 3.0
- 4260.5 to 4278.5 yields 1.4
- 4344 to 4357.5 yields -1.1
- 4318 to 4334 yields -0.6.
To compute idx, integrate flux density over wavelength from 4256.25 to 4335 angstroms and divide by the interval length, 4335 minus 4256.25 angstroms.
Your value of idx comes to 42.6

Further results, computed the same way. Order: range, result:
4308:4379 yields 50.8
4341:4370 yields 54.4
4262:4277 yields 42.1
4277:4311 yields 37.9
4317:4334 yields 50.8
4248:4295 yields 41.9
